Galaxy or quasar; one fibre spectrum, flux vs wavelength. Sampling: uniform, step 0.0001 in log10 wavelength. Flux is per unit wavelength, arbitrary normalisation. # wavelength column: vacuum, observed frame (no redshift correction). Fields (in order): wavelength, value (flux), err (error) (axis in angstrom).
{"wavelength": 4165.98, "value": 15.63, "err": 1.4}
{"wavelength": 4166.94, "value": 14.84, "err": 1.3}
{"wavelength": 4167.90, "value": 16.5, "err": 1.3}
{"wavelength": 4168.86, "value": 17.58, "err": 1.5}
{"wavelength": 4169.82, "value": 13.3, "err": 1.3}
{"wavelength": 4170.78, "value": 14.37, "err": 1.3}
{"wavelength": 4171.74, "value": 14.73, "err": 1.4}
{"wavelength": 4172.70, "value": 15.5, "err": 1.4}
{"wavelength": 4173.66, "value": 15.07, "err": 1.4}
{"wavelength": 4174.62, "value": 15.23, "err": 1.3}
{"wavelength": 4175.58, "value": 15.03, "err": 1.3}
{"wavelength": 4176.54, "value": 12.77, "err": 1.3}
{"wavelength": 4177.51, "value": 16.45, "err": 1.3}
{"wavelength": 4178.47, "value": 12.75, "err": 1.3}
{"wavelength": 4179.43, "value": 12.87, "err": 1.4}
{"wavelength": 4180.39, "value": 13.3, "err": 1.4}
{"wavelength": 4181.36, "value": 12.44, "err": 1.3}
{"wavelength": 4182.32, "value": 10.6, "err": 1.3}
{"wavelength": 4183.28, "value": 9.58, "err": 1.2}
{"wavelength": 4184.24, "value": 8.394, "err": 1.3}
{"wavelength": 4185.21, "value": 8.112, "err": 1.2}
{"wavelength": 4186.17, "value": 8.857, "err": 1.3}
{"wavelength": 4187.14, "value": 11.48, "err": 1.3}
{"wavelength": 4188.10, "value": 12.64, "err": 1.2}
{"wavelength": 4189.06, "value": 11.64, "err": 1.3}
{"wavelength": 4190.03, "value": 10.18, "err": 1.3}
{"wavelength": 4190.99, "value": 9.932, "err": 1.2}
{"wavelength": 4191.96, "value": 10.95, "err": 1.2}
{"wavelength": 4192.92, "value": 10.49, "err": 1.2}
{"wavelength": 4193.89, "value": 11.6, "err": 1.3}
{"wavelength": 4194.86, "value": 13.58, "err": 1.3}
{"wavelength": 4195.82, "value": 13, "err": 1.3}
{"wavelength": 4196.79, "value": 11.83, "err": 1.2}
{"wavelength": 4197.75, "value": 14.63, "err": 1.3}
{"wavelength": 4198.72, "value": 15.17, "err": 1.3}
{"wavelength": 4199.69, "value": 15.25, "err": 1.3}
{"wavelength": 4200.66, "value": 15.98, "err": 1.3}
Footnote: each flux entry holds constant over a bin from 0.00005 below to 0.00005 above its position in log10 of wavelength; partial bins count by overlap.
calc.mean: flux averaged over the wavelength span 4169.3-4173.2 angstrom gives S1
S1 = 14.5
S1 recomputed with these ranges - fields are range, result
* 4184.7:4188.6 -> 10.3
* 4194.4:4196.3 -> 13.3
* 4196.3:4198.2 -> 13.2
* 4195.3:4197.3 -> 12.5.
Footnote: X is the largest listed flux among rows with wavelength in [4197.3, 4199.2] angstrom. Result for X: 15.17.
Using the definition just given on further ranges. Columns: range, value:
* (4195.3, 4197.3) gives 13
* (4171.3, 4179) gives 16.45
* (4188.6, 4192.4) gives 11.64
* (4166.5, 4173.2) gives 17.58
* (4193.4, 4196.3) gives 13.58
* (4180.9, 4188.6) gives 12.64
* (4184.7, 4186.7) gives 8.857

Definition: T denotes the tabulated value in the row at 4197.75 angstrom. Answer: 14.63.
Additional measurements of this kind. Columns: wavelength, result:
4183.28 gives 9.58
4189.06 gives 11.64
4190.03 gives 10.18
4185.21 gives 8.112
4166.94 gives 14.84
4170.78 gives 14.37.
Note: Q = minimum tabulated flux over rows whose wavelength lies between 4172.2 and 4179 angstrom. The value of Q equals 12.75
